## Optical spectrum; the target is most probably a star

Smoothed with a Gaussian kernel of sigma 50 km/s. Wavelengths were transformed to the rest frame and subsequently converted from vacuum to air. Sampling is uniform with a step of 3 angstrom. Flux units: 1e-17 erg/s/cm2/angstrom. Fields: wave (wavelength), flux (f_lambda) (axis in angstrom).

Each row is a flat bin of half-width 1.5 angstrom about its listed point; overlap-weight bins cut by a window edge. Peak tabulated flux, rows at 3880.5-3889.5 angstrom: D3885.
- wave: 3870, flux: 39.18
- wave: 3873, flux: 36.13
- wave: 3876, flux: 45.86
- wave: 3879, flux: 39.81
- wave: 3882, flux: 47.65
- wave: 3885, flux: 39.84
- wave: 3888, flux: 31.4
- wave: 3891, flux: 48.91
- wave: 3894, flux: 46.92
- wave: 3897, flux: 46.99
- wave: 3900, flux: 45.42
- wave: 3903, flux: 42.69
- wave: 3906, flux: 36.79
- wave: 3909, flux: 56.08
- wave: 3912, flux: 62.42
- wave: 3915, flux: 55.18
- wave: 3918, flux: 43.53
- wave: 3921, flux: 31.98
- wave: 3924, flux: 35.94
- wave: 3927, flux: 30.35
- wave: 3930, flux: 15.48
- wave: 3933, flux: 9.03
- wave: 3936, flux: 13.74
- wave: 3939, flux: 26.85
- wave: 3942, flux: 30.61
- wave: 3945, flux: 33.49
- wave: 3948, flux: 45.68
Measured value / 47.65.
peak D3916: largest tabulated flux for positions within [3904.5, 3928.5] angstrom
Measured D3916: 62.42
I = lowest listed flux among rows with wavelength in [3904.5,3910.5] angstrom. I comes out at 36.79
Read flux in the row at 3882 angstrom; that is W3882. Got 47.65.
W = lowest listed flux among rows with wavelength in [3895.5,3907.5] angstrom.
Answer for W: 36.79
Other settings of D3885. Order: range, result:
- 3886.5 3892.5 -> 48.91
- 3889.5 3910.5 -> 56.08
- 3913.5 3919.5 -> 55.18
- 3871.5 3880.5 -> 45.86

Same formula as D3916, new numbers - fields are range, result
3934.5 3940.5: 26.85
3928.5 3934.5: 15.48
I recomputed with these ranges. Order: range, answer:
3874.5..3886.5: 39.81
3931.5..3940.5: 9.03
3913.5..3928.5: 30.35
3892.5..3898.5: 46.92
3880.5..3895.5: 31.4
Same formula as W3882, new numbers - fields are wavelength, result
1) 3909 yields 56.08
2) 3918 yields 43.53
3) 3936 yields 13.74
